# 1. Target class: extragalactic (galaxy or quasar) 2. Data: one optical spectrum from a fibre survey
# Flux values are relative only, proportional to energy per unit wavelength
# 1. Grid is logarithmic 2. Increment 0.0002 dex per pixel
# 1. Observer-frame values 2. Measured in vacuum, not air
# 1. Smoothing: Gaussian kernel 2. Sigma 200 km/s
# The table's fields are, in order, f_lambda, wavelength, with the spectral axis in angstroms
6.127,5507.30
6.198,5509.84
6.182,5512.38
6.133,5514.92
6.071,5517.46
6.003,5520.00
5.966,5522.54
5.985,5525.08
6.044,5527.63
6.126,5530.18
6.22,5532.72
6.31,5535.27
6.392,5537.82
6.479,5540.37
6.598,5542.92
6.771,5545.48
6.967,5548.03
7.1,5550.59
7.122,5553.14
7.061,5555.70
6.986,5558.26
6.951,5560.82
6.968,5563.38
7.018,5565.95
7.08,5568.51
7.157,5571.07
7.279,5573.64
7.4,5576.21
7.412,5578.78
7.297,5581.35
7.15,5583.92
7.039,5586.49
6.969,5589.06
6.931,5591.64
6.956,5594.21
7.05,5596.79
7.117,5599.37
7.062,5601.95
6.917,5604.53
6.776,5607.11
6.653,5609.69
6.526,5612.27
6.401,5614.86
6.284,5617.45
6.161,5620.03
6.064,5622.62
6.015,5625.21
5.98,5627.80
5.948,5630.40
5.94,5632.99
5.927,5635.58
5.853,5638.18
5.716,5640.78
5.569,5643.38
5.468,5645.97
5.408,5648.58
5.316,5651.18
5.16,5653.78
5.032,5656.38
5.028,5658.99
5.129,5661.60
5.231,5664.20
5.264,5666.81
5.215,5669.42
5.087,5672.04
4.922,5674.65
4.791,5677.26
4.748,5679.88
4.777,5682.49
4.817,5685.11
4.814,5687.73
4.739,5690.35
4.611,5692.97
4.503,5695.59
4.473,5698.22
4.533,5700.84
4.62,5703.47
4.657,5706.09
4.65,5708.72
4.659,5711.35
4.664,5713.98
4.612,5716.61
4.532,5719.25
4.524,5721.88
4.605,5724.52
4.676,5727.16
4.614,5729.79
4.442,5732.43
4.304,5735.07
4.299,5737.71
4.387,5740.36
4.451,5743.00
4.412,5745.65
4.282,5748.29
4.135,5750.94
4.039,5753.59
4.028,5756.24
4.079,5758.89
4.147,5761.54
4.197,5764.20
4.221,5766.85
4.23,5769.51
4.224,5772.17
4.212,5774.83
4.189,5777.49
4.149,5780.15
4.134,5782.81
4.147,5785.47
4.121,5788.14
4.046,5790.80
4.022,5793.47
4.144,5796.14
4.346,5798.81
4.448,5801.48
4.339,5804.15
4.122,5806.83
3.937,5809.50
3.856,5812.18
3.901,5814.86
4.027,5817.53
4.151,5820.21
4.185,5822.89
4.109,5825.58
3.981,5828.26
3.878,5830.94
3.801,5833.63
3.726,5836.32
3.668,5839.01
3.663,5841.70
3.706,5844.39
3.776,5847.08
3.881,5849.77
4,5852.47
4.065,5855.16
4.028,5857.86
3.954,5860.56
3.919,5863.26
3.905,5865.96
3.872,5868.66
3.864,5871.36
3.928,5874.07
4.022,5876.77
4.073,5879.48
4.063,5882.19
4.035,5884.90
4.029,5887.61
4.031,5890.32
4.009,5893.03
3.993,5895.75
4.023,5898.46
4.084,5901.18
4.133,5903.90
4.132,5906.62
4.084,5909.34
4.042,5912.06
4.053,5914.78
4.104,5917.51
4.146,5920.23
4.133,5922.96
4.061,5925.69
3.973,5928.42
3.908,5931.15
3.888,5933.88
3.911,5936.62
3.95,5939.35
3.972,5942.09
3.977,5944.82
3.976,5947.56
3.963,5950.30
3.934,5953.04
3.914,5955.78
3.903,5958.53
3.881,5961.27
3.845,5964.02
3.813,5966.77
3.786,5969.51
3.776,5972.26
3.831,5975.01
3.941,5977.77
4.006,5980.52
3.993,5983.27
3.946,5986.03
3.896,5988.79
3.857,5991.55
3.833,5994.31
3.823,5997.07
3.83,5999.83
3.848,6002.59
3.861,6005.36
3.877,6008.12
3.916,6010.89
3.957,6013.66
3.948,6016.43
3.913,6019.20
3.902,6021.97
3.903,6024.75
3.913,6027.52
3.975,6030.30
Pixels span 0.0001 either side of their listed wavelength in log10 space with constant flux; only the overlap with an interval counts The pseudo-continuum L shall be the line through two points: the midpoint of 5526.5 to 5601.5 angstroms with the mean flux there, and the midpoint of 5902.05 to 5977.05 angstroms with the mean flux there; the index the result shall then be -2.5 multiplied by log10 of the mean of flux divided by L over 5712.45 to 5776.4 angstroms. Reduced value 0.25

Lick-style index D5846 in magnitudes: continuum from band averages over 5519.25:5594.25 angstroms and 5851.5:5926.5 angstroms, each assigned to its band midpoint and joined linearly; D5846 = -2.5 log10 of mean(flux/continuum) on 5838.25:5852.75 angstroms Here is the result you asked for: 0.165 mag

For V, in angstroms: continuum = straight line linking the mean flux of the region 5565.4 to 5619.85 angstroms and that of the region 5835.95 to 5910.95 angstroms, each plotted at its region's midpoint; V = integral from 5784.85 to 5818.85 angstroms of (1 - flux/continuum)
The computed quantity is 4.4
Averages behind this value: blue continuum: 6.96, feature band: 4.11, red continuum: 3.96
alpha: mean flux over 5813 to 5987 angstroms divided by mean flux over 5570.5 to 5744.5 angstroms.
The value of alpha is 0.71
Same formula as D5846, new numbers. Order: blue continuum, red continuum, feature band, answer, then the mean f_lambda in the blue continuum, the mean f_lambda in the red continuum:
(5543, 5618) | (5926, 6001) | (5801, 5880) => 0.230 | 6.98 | 3.9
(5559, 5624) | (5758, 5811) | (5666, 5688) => 0.156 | 6.9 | 4.17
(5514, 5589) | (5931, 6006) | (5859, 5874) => 0.175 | 6.74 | 3.9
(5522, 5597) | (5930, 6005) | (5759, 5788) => 0.257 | 6.83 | 3.9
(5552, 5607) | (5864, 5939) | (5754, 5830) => 0.219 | 7.08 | 4.02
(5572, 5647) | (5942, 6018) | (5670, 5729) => 0.251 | 6.55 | 3.9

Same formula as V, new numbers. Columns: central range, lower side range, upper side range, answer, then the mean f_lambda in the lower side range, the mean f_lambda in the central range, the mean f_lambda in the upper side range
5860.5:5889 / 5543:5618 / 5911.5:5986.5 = 3.68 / 6.98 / 3.97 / 3.95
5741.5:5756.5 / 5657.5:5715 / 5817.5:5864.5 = 0.71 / 4.82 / 4.24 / 3.91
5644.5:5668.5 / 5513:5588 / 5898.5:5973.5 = 2.98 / 6.73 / 5.23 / 3.98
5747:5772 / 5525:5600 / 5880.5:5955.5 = 5.38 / 6.88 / 4.15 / 4.02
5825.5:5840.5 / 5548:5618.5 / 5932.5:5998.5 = 3.42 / 6.99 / 3.84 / 3.9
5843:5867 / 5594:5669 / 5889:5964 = 3.03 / 5.97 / 3.91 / 4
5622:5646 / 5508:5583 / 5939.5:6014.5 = 0.93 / 6.66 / 5.86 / 3.9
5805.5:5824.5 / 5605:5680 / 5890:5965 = 2.58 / 5.67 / 4.03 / 4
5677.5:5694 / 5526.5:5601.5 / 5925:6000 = 3.39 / 6.9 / 4.76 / 3.91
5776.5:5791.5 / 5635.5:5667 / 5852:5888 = 1.31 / 5.38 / 4.14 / 3.98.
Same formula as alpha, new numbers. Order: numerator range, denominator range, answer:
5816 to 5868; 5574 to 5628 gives 0.58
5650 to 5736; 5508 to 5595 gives 0.71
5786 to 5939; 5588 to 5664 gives 0.66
